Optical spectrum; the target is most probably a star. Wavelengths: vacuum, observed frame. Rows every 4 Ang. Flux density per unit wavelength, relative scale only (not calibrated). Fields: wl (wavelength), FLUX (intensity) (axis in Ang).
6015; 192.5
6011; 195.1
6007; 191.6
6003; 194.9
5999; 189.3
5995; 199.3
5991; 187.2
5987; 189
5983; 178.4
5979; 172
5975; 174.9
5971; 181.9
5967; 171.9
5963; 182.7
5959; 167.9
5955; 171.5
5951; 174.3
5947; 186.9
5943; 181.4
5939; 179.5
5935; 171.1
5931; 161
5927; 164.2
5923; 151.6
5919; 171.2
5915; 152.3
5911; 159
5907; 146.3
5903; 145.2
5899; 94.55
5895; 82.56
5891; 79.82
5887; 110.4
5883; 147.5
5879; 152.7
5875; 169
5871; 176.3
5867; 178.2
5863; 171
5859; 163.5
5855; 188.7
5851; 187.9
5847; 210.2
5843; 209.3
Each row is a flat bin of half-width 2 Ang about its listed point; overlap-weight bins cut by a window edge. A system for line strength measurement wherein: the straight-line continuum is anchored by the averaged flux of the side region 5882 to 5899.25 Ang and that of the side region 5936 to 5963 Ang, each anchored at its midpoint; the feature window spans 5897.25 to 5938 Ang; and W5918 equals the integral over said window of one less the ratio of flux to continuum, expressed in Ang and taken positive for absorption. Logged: -5.0 Ang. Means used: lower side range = 101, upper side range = 177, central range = 153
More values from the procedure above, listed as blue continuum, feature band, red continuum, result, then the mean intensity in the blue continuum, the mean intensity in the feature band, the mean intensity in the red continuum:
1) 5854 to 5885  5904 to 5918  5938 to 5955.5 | 1.7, 168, 153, 179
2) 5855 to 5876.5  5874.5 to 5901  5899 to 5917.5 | 7.2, 173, 117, 145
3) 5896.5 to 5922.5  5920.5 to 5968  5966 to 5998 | -2.8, 144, 172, 182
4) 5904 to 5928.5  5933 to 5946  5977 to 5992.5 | -1.0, 157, 178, 181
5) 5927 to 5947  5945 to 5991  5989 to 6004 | 1.4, 174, 178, 193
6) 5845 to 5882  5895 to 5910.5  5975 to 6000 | 4.6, 177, 126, 185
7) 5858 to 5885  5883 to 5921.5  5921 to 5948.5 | 9.1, 166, 128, 171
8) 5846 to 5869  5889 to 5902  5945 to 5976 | 6.5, 182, 90.2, 177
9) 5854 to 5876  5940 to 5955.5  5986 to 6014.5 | 0.5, 174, 179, 192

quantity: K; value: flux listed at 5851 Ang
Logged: 187.9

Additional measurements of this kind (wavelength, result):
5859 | 163.5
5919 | 171.2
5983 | 178.4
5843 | 209.3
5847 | 210.2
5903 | 145.2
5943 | 181.4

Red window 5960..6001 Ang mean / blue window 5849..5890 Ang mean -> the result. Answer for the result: 1.1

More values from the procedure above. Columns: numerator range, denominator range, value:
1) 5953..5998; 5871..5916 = 1.36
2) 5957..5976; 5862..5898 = 1.27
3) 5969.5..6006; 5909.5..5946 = 1.11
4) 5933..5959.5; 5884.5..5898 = 1.89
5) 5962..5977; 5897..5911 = 1.33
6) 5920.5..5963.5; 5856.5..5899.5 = 1.22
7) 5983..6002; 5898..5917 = 1.34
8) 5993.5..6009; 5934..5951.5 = 1.08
